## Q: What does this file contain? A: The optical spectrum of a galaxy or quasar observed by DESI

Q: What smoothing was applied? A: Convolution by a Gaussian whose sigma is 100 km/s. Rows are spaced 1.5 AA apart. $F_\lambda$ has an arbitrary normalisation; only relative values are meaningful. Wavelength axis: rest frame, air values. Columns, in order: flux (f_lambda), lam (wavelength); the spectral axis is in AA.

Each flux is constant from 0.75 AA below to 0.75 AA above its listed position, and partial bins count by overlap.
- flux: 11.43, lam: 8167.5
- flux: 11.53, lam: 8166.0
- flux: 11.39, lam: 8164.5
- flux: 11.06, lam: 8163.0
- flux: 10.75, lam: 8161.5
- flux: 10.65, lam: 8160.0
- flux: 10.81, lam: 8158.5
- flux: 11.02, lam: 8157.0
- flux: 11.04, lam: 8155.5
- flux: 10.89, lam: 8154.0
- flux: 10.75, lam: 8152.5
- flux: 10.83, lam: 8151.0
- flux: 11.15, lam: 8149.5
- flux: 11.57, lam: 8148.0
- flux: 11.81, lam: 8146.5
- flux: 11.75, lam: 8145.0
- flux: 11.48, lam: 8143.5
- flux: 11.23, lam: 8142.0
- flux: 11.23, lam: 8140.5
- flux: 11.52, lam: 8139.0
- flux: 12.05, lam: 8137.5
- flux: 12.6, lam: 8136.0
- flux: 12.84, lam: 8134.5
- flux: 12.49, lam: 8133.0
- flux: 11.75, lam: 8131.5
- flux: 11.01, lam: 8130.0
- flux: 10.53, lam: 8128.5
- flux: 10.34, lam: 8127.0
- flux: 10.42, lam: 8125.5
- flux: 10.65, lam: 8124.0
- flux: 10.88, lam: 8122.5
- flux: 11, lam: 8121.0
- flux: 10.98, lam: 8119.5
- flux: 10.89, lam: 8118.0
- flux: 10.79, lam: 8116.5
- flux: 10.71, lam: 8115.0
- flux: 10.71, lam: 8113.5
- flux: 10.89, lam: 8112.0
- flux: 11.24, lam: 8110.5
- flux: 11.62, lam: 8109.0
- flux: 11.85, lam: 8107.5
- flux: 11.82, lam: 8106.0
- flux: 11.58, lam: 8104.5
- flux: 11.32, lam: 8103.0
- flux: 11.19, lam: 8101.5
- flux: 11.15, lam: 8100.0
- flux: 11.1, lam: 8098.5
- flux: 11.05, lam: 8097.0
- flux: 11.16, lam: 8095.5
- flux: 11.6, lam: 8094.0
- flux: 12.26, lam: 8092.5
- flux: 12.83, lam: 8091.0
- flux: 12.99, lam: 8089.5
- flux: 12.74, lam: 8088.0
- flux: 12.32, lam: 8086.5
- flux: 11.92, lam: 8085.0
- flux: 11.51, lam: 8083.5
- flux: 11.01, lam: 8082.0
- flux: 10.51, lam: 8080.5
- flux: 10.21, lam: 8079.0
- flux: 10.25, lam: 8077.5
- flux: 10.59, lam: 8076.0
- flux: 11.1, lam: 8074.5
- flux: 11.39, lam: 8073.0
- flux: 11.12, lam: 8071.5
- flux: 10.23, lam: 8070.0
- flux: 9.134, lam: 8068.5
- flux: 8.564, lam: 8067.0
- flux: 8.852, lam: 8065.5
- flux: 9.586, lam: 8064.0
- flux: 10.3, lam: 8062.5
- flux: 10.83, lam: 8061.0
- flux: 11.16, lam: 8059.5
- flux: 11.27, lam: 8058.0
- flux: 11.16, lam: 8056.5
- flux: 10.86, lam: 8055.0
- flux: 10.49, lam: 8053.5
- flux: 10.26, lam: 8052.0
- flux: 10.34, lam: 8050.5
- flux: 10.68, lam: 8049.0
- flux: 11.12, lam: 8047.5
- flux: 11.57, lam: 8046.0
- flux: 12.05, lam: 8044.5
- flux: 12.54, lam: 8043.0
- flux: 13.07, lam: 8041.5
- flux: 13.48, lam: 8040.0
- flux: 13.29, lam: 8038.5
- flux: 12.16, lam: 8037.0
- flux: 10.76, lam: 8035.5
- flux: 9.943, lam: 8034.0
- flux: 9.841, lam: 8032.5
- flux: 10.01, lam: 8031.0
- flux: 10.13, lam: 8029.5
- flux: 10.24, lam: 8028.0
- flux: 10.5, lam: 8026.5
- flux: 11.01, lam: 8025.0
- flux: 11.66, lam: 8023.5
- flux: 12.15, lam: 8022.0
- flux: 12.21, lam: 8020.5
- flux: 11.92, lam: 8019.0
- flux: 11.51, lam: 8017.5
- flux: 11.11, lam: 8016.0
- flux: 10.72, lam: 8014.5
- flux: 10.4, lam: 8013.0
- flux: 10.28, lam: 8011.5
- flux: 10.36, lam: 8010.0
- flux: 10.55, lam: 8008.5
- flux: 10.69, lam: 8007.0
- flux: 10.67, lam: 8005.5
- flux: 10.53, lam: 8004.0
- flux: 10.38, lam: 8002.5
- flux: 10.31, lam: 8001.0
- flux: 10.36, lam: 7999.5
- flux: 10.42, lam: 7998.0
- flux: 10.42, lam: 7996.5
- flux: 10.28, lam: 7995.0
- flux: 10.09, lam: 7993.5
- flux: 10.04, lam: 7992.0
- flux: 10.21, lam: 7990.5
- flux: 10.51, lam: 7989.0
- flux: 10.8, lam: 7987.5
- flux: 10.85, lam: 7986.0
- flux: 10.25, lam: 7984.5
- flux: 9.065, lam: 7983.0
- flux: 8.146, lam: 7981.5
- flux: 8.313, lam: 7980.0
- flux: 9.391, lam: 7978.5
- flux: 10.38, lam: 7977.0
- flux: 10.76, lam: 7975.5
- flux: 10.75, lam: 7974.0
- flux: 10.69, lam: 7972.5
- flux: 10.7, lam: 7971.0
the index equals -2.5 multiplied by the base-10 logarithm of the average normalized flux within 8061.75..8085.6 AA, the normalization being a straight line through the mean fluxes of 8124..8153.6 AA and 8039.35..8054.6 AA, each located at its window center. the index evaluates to 0.11 mag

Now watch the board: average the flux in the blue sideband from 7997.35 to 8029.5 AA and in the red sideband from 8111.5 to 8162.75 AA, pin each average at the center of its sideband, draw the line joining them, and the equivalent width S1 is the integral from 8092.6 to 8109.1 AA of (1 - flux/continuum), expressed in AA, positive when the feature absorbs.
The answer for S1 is -0.5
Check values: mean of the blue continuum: 10.8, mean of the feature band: 11.4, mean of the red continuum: 11.2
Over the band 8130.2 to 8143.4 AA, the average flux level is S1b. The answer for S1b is 11.9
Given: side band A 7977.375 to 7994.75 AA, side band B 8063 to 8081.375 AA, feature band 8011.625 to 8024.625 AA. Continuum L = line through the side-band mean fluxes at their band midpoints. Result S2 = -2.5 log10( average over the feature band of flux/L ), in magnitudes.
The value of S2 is -0.15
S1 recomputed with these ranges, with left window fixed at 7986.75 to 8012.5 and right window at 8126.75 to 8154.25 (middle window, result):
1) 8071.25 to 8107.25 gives -1.2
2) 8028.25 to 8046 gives -1.4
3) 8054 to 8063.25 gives 0.0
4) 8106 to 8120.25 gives 0.2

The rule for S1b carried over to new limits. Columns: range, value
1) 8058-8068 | 9.97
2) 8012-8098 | 11.1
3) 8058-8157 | 11.2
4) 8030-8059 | 11.3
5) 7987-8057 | 10.9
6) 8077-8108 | 11.5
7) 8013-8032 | 11.1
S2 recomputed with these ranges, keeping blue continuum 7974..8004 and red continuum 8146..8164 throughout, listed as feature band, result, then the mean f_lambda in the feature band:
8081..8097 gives -0.13 mag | 12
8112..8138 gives -0.03 mag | 11.2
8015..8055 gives -0.10 mag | 11.3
